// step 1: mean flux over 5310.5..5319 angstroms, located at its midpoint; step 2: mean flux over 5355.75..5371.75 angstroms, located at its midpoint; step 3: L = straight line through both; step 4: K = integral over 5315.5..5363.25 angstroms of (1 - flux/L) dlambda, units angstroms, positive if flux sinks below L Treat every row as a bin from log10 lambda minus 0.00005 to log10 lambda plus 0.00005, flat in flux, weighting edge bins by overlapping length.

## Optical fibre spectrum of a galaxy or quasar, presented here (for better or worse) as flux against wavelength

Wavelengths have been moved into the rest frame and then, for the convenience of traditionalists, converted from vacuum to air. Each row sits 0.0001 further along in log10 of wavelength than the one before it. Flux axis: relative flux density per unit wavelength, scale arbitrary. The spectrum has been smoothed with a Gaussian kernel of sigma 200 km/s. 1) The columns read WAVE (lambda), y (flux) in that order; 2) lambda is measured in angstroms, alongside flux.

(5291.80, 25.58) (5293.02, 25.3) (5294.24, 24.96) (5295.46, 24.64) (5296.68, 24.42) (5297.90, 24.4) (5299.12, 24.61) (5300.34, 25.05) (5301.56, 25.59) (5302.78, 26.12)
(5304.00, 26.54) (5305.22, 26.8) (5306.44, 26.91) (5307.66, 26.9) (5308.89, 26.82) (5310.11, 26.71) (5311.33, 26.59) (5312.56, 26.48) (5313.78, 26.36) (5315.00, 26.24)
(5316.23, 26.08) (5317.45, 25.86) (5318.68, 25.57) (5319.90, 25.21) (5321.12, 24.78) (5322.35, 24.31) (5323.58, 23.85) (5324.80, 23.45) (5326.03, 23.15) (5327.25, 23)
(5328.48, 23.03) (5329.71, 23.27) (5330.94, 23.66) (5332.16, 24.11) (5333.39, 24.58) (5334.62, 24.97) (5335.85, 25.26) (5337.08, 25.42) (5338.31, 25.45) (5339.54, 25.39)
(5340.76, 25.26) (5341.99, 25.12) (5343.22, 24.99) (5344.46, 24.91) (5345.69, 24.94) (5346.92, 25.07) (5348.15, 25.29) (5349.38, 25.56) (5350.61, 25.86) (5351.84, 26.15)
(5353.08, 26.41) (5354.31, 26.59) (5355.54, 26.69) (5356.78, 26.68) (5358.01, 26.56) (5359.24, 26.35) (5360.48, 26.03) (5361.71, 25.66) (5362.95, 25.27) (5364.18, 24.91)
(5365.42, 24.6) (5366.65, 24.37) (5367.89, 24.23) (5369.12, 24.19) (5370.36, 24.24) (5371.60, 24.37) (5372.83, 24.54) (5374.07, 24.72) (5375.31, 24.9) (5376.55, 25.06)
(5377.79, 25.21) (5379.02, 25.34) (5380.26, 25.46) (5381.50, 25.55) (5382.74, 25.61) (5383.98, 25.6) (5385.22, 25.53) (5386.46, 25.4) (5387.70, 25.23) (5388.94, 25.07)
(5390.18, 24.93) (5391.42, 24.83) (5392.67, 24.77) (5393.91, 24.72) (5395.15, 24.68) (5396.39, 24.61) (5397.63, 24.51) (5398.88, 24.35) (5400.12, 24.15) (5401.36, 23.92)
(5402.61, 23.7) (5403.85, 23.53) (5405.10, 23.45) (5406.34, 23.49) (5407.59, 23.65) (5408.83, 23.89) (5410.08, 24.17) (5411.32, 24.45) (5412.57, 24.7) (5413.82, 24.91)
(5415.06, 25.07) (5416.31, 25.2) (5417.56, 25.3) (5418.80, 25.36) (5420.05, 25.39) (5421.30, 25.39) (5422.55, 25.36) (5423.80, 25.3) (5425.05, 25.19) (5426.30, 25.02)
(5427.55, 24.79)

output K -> 1.1 angstroms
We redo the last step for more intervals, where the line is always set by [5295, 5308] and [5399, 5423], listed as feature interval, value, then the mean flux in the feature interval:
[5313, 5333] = 0.71 angstroms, 24.5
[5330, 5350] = 0.20 angstroms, 25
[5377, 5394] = -0.35 angstroms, 25.2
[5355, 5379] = -0.24 angstroms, 25.2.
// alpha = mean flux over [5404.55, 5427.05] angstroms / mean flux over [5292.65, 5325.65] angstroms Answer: 0.97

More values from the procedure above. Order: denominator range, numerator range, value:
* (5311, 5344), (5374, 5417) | 0.99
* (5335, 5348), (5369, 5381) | 0.99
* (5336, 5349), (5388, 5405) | 0.97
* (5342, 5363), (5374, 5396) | 0.97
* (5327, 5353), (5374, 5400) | 1.01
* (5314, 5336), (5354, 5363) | 1.07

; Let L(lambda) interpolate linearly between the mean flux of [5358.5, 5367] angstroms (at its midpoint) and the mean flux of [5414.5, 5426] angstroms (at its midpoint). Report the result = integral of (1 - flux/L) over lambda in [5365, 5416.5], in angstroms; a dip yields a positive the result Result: 1.4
